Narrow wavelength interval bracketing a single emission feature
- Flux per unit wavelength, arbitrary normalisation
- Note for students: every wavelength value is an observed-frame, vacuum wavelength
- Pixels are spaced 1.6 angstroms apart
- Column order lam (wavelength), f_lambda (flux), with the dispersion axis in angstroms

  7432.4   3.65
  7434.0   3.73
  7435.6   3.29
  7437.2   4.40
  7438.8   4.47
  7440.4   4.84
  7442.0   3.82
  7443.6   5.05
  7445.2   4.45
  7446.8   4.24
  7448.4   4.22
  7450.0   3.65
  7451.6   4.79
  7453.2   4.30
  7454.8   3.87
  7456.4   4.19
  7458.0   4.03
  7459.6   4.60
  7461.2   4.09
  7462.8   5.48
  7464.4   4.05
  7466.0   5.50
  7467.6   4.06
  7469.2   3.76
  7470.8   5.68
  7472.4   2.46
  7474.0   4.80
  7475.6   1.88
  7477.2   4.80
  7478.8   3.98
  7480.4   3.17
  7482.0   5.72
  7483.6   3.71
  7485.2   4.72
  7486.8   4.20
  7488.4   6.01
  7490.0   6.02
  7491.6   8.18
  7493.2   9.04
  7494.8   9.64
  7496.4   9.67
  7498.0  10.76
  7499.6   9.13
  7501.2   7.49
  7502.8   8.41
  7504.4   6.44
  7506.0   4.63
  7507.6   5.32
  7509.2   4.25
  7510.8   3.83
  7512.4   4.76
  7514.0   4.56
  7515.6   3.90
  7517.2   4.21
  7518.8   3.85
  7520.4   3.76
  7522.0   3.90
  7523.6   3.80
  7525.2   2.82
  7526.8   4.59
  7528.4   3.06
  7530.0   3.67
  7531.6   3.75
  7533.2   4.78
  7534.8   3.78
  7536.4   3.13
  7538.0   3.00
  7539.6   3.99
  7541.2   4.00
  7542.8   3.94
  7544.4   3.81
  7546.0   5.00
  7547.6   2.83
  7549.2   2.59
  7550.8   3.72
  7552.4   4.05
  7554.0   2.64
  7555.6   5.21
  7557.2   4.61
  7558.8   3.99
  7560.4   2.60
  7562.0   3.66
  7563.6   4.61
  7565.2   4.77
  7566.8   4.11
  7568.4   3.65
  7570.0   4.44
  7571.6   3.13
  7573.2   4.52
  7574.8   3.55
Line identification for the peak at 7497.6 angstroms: [O II] 3727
